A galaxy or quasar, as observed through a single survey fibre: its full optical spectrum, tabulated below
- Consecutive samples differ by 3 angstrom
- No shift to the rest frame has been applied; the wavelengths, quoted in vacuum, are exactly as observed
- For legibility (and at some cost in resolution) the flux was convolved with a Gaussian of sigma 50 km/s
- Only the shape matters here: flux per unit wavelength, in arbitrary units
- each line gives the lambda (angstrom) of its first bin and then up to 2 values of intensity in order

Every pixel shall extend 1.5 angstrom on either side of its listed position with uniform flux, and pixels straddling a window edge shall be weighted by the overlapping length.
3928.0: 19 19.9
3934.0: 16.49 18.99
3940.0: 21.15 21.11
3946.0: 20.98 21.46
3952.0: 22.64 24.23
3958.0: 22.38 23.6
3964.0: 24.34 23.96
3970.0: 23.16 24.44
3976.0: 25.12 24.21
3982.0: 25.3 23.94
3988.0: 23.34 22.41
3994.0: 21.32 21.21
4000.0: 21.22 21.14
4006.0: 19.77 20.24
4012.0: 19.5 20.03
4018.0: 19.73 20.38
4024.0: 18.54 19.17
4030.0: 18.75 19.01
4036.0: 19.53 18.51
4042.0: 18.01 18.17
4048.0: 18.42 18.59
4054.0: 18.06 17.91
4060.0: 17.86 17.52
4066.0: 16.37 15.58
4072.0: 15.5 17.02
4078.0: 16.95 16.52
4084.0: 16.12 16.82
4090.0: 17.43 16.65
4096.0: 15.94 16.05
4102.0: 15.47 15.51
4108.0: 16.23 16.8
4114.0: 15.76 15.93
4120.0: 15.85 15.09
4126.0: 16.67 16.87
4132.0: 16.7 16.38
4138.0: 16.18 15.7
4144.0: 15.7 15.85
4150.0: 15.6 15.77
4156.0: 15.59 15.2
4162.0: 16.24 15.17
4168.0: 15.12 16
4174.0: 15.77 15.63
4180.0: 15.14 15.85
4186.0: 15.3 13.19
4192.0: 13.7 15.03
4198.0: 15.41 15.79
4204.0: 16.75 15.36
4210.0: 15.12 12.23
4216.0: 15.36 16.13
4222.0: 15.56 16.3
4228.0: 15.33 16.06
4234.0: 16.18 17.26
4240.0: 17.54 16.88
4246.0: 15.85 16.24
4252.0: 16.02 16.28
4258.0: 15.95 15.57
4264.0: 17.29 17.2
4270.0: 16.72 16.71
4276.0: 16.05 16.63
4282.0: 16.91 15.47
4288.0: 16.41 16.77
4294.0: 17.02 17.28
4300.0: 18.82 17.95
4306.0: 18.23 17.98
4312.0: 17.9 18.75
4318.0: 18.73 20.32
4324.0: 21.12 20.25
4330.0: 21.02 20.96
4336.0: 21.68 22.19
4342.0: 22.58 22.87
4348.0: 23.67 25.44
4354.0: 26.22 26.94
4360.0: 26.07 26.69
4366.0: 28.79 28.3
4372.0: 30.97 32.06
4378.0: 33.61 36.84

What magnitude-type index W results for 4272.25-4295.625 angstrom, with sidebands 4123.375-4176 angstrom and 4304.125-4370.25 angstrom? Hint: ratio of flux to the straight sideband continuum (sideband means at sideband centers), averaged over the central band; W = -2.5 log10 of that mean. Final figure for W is 0.24 mag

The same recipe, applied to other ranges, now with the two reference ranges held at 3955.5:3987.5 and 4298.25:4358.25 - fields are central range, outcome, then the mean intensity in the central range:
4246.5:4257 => 0.32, 16.1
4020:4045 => 0.24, 18.9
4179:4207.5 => 0.42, 15.1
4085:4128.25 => 0.38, 16.2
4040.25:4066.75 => 0.29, 17.9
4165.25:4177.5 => 0.39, 15.6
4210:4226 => 0.41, 15.1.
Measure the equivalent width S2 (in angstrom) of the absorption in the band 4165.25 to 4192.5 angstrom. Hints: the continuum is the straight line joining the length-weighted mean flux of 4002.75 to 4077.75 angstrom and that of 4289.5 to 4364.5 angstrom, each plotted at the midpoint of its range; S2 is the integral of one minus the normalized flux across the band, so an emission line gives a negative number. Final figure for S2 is 6.4 angstrom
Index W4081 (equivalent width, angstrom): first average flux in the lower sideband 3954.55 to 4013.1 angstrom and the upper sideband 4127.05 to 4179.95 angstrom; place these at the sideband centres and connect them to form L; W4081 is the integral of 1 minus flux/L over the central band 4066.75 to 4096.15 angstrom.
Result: 3.6 angstrom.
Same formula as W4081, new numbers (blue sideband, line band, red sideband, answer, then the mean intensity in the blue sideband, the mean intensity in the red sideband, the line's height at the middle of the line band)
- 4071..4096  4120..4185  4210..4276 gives 2.3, 16.6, 16.1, 16.4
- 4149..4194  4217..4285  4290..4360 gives 6.5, 15.3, 20.8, 18.1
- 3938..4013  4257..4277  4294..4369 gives 4.9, 22.5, 21.8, 21.9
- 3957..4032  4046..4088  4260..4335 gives 7.7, 21.9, 18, 20.9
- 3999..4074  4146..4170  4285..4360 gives 4.8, 18.7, 20.5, 19.4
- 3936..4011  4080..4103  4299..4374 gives 6.3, 22.5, 22.7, 22.5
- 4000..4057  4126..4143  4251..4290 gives 1.5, 19.2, 16.4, 18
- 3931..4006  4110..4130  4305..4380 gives 6.0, 22.3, 23.9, 22.9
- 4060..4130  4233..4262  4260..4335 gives 1.9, 16.3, 18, 17.6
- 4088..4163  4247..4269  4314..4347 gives 3.3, 16.1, 21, 19.3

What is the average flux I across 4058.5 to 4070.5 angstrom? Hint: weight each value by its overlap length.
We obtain 16.8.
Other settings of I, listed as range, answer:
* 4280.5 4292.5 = 16.4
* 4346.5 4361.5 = 25.7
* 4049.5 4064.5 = 18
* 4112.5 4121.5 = 15.8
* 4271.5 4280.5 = 16.5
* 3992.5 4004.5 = 21.2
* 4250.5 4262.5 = 16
